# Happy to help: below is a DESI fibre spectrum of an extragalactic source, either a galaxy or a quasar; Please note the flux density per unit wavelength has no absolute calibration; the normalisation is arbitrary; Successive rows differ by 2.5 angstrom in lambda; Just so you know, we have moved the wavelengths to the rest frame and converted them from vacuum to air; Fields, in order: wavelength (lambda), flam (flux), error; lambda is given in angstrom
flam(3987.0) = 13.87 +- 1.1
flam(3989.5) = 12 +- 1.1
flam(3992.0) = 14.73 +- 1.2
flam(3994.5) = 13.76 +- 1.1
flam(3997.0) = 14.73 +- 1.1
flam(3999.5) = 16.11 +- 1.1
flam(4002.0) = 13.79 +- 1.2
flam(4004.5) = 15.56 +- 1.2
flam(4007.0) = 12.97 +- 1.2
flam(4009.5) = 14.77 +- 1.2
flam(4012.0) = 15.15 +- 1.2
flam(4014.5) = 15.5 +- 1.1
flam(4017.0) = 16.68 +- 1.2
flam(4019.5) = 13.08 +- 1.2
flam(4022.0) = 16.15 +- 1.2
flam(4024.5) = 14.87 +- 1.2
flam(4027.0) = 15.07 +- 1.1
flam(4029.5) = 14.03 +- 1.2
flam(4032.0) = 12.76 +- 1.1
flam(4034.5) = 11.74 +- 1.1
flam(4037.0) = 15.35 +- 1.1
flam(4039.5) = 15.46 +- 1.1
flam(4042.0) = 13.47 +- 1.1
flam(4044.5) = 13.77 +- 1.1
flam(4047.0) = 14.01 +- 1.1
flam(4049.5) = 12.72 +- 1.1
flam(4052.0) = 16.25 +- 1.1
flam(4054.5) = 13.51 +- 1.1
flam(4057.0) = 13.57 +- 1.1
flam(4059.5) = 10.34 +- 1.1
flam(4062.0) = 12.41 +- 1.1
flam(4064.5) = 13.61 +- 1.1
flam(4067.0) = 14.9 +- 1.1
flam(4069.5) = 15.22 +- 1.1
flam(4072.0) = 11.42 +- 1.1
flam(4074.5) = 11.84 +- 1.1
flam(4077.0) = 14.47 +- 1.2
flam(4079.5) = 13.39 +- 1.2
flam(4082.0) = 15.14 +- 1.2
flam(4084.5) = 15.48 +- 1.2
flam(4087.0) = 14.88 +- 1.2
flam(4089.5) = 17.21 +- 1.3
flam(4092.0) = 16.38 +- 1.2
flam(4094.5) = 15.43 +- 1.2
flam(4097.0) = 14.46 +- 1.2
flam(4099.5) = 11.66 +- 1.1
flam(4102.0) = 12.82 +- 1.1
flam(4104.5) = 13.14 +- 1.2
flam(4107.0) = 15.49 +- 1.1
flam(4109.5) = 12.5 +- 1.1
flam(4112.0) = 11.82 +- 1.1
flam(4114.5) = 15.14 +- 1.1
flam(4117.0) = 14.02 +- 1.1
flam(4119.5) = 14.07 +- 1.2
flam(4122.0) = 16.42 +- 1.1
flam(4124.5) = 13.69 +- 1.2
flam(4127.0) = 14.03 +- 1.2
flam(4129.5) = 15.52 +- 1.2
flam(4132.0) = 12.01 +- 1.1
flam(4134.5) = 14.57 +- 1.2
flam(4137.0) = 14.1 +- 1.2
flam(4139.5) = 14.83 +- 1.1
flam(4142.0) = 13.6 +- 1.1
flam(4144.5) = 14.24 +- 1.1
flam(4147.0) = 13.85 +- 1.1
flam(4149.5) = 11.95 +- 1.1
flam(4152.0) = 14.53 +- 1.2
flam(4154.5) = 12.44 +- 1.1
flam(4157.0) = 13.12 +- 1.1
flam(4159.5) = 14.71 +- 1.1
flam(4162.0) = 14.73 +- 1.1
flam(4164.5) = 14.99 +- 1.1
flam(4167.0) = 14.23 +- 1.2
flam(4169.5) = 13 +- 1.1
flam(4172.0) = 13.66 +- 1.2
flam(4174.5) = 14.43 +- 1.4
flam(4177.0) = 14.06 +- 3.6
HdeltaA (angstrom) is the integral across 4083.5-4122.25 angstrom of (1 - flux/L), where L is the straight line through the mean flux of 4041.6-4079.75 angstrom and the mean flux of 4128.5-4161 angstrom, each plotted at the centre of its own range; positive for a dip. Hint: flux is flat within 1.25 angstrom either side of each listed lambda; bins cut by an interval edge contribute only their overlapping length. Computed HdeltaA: -2.2 angstrom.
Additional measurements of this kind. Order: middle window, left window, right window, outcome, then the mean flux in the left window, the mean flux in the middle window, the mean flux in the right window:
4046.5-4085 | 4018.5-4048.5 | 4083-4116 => 1.74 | 14.1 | 13.6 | 14.3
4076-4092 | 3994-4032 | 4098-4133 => -1.30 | 14.8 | 15.2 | 13.8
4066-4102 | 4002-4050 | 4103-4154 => -0.57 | 14.4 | 14.4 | 13.9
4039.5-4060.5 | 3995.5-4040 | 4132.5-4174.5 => 1.23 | 14.6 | 13.6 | 13.9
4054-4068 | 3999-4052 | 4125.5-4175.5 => 1.27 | 14.4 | 13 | 13.9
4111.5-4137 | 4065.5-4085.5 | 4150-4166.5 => -0.39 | 14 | 14.2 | 14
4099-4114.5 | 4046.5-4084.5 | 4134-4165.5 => 0.69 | 13.6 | 13.1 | 14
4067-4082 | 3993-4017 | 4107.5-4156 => 0.78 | 14.8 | 13.6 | 13.9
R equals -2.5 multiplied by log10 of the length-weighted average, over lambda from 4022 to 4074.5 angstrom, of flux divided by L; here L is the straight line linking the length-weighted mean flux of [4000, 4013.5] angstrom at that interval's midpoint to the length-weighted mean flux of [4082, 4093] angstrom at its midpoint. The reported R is 0.11 mag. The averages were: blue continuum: 14.6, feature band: 13.7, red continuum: 15.9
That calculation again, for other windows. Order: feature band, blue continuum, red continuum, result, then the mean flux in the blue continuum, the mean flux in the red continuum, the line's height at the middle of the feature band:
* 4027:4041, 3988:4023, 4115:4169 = 0.041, 14.6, 14.1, 14.5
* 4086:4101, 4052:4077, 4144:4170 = -0.120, 13.2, 13.8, 13.4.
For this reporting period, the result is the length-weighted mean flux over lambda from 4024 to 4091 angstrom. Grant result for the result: 14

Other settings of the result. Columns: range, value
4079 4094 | 15.5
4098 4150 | 13.8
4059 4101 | 14.1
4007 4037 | 14.5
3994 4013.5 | 14.6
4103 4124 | 14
